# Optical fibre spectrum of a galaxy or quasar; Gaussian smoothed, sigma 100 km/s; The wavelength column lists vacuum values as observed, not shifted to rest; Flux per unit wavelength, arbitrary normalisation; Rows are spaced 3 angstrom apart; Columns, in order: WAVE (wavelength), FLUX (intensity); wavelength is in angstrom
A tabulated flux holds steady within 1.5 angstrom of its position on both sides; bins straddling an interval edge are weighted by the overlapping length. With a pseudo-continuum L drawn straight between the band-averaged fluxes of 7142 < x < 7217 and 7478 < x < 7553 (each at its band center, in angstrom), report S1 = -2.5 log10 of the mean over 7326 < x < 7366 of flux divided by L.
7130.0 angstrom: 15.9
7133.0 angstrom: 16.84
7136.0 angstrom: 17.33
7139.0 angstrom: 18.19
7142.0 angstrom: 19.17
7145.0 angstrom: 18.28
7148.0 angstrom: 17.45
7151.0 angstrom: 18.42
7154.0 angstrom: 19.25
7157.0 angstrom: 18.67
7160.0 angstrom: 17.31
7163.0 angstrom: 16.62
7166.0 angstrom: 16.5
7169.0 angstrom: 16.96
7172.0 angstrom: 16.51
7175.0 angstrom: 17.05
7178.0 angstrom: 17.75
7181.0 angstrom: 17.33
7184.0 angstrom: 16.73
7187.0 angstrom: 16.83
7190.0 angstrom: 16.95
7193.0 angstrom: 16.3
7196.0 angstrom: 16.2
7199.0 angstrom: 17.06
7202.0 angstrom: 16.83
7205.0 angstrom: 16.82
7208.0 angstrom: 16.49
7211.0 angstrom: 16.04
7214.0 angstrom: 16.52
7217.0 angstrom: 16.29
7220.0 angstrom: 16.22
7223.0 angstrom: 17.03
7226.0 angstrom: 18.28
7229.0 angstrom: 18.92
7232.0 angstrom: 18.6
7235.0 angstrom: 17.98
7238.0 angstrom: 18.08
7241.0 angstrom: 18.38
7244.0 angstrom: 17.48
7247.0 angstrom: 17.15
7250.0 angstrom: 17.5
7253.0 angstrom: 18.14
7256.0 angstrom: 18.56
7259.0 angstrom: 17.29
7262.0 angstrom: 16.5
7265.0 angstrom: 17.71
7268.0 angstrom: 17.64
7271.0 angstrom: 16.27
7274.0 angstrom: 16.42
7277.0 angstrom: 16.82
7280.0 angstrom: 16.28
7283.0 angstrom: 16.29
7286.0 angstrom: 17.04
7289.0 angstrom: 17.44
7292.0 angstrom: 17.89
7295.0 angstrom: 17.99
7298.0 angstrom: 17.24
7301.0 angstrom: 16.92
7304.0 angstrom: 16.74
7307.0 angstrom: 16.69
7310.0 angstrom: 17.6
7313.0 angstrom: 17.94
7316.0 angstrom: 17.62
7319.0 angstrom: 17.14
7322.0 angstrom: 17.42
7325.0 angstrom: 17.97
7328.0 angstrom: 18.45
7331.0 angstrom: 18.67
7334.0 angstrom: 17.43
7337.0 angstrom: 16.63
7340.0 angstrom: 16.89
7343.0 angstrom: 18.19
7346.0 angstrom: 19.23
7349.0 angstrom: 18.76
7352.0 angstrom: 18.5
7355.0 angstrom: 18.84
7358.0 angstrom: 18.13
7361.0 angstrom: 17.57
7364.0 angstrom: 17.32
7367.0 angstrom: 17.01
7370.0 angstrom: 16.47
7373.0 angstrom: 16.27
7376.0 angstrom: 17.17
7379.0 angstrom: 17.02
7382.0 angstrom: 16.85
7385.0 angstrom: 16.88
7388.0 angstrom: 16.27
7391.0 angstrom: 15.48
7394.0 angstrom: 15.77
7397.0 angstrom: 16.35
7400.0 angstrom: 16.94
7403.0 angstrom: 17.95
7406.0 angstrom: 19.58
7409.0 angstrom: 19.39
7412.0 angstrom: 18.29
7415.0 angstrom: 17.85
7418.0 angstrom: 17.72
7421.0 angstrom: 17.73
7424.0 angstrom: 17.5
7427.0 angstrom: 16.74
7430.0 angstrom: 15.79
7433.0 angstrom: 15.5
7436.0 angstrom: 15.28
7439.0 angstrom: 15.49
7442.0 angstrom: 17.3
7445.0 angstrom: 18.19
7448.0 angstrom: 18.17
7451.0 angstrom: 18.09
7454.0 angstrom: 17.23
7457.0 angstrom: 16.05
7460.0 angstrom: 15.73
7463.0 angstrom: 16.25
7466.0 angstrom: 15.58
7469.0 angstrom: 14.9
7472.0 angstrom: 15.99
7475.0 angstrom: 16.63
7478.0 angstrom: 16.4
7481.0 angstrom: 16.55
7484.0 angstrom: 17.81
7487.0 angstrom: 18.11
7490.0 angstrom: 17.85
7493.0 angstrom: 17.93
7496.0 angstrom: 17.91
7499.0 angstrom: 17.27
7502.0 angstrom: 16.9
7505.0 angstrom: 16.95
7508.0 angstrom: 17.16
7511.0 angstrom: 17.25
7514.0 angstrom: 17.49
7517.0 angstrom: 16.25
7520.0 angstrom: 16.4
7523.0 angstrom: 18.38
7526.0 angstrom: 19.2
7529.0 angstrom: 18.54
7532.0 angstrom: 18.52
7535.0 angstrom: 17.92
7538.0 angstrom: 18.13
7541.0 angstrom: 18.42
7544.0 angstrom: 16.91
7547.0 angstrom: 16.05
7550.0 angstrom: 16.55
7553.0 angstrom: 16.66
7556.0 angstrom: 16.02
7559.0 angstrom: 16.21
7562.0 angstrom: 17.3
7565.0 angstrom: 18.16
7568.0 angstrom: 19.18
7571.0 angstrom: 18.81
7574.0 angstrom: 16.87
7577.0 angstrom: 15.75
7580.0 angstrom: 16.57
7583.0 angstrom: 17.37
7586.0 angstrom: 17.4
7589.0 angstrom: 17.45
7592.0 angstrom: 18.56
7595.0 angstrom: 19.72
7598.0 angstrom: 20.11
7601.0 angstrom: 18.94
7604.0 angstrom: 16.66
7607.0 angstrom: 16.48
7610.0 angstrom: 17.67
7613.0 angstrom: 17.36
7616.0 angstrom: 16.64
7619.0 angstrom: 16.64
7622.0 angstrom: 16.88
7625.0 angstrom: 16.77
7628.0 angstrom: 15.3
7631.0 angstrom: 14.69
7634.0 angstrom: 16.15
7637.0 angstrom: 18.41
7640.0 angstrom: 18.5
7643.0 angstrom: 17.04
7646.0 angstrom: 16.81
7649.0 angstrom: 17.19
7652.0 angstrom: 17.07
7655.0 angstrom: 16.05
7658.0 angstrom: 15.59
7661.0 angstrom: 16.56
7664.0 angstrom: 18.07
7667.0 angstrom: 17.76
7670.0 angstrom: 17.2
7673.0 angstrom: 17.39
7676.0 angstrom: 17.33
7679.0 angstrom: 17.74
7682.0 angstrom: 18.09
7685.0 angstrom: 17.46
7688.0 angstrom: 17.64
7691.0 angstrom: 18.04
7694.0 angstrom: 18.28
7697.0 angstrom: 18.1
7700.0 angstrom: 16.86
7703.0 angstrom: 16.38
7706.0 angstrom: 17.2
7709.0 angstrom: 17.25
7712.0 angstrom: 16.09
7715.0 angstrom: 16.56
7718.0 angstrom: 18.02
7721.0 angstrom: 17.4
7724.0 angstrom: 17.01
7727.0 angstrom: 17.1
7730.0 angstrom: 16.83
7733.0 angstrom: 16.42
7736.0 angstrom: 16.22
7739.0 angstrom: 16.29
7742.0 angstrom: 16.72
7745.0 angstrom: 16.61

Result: -0.04 mag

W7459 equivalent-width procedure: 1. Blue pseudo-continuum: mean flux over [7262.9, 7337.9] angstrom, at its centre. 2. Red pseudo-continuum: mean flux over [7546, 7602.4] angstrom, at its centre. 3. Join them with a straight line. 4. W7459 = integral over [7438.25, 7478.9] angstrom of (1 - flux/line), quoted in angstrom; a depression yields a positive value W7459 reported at 2.0 angstrom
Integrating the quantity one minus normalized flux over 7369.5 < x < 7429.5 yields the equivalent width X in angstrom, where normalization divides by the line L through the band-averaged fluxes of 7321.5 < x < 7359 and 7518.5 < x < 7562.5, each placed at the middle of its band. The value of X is 2.3 angstrom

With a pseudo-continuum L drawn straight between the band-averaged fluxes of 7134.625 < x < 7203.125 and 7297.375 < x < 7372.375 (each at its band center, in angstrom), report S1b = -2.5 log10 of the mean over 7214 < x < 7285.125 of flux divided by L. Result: 0.009 mag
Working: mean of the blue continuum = 17.4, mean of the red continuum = 17.6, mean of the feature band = 17.4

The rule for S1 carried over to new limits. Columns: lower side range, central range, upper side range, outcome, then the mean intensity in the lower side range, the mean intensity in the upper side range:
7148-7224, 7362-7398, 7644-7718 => 0.03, 17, 17.2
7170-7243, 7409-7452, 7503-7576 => 0.01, 17.1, 17.5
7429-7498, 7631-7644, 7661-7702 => 0.01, 16.7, 17.6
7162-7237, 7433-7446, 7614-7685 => 0.04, 17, 17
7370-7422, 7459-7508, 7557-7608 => 0.04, 17.2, 17.7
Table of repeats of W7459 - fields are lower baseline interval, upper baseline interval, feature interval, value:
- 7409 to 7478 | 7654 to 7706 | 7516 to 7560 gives -1.0 angstrom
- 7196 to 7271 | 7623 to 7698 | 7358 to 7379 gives 0.3 angstrom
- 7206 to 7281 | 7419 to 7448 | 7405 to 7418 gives -1.4 angstrom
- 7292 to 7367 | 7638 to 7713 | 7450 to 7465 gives 0.8 angstrom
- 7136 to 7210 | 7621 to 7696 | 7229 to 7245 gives -0.8 angstrom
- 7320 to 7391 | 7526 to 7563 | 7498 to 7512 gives 0.2 angstrom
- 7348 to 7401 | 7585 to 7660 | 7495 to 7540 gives -1.3 angstrom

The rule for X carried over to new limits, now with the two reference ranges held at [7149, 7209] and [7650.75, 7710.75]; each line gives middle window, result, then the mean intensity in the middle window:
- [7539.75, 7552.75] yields 0.25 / 16.9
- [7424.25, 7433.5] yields 0.51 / 16.3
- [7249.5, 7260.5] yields -0.48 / 17.9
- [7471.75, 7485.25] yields 0.40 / 16.7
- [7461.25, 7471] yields 0.92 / 15.6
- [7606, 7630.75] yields 0.94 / 16.6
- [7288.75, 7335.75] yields -1.07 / 17.6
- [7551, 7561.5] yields 0.52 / 16.4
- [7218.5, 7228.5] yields -0.12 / 17.4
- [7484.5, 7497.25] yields -0.52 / 17.9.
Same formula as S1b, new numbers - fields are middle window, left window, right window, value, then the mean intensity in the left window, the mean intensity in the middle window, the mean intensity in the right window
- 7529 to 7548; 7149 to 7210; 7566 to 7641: -0.03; 17.1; 17.8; 17.4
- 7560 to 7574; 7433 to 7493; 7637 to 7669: -0.07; 16.7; 18.1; 17.1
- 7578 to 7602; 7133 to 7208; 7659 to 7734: -0.05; 17.3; 18.2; 17.3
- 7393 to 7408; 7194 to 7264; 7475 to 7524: -0.01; 17.3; 17.4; 17.3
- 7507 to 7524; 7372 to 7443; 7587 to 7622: 0.02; 17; 17.1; 17.8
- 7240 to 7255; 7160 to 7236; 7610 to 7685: -0.05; 17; 17.7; 17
